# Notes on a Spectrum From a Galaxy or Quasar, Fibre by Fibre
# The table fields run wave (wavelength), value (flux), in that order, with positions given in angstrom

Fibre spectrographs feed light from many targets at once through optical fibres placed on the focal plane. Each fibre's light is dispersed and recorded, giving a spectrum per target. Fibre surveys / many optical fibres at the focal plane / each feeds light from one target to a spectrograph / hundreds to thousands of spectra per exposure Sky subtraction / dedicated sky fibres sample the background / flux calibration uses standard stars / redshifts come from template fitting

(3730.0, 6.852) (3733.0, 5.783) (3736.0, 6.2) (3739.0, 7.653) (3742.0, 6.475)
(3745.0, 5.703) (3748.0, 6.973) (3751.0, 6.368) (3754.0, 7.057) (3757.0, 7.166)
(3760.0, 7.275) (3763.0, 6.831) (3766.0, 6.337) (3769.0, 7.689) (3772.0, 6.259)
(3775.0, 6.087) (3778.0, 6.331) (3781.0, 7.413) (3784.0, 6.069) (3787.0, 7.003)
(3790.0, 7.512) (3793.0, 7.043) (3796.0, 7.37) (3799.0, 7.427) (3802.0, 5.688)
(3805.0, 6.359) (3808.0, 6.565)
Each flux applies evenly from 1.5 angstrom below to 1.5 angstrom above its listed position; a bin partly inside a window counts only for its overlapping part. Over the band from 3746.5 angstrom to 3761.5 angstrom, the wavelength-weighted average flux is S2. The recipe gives 6.97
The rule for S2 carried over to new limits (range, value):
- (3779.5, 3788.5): 6.83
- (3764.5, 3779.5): 6.54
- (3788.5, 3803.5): 7.01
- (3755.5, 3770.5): 7.06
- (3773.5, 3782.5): 6.61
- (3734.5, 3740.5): 6.93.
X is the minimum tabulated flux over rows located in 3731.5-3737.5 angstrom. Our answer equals 5.783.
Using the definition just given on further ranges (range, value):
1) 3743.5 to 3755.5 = 5.703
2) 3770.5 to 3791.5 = 6.069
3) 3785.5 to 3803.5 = 5.688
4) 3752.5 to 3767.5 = 6.337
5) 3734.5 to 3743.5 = 6.2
